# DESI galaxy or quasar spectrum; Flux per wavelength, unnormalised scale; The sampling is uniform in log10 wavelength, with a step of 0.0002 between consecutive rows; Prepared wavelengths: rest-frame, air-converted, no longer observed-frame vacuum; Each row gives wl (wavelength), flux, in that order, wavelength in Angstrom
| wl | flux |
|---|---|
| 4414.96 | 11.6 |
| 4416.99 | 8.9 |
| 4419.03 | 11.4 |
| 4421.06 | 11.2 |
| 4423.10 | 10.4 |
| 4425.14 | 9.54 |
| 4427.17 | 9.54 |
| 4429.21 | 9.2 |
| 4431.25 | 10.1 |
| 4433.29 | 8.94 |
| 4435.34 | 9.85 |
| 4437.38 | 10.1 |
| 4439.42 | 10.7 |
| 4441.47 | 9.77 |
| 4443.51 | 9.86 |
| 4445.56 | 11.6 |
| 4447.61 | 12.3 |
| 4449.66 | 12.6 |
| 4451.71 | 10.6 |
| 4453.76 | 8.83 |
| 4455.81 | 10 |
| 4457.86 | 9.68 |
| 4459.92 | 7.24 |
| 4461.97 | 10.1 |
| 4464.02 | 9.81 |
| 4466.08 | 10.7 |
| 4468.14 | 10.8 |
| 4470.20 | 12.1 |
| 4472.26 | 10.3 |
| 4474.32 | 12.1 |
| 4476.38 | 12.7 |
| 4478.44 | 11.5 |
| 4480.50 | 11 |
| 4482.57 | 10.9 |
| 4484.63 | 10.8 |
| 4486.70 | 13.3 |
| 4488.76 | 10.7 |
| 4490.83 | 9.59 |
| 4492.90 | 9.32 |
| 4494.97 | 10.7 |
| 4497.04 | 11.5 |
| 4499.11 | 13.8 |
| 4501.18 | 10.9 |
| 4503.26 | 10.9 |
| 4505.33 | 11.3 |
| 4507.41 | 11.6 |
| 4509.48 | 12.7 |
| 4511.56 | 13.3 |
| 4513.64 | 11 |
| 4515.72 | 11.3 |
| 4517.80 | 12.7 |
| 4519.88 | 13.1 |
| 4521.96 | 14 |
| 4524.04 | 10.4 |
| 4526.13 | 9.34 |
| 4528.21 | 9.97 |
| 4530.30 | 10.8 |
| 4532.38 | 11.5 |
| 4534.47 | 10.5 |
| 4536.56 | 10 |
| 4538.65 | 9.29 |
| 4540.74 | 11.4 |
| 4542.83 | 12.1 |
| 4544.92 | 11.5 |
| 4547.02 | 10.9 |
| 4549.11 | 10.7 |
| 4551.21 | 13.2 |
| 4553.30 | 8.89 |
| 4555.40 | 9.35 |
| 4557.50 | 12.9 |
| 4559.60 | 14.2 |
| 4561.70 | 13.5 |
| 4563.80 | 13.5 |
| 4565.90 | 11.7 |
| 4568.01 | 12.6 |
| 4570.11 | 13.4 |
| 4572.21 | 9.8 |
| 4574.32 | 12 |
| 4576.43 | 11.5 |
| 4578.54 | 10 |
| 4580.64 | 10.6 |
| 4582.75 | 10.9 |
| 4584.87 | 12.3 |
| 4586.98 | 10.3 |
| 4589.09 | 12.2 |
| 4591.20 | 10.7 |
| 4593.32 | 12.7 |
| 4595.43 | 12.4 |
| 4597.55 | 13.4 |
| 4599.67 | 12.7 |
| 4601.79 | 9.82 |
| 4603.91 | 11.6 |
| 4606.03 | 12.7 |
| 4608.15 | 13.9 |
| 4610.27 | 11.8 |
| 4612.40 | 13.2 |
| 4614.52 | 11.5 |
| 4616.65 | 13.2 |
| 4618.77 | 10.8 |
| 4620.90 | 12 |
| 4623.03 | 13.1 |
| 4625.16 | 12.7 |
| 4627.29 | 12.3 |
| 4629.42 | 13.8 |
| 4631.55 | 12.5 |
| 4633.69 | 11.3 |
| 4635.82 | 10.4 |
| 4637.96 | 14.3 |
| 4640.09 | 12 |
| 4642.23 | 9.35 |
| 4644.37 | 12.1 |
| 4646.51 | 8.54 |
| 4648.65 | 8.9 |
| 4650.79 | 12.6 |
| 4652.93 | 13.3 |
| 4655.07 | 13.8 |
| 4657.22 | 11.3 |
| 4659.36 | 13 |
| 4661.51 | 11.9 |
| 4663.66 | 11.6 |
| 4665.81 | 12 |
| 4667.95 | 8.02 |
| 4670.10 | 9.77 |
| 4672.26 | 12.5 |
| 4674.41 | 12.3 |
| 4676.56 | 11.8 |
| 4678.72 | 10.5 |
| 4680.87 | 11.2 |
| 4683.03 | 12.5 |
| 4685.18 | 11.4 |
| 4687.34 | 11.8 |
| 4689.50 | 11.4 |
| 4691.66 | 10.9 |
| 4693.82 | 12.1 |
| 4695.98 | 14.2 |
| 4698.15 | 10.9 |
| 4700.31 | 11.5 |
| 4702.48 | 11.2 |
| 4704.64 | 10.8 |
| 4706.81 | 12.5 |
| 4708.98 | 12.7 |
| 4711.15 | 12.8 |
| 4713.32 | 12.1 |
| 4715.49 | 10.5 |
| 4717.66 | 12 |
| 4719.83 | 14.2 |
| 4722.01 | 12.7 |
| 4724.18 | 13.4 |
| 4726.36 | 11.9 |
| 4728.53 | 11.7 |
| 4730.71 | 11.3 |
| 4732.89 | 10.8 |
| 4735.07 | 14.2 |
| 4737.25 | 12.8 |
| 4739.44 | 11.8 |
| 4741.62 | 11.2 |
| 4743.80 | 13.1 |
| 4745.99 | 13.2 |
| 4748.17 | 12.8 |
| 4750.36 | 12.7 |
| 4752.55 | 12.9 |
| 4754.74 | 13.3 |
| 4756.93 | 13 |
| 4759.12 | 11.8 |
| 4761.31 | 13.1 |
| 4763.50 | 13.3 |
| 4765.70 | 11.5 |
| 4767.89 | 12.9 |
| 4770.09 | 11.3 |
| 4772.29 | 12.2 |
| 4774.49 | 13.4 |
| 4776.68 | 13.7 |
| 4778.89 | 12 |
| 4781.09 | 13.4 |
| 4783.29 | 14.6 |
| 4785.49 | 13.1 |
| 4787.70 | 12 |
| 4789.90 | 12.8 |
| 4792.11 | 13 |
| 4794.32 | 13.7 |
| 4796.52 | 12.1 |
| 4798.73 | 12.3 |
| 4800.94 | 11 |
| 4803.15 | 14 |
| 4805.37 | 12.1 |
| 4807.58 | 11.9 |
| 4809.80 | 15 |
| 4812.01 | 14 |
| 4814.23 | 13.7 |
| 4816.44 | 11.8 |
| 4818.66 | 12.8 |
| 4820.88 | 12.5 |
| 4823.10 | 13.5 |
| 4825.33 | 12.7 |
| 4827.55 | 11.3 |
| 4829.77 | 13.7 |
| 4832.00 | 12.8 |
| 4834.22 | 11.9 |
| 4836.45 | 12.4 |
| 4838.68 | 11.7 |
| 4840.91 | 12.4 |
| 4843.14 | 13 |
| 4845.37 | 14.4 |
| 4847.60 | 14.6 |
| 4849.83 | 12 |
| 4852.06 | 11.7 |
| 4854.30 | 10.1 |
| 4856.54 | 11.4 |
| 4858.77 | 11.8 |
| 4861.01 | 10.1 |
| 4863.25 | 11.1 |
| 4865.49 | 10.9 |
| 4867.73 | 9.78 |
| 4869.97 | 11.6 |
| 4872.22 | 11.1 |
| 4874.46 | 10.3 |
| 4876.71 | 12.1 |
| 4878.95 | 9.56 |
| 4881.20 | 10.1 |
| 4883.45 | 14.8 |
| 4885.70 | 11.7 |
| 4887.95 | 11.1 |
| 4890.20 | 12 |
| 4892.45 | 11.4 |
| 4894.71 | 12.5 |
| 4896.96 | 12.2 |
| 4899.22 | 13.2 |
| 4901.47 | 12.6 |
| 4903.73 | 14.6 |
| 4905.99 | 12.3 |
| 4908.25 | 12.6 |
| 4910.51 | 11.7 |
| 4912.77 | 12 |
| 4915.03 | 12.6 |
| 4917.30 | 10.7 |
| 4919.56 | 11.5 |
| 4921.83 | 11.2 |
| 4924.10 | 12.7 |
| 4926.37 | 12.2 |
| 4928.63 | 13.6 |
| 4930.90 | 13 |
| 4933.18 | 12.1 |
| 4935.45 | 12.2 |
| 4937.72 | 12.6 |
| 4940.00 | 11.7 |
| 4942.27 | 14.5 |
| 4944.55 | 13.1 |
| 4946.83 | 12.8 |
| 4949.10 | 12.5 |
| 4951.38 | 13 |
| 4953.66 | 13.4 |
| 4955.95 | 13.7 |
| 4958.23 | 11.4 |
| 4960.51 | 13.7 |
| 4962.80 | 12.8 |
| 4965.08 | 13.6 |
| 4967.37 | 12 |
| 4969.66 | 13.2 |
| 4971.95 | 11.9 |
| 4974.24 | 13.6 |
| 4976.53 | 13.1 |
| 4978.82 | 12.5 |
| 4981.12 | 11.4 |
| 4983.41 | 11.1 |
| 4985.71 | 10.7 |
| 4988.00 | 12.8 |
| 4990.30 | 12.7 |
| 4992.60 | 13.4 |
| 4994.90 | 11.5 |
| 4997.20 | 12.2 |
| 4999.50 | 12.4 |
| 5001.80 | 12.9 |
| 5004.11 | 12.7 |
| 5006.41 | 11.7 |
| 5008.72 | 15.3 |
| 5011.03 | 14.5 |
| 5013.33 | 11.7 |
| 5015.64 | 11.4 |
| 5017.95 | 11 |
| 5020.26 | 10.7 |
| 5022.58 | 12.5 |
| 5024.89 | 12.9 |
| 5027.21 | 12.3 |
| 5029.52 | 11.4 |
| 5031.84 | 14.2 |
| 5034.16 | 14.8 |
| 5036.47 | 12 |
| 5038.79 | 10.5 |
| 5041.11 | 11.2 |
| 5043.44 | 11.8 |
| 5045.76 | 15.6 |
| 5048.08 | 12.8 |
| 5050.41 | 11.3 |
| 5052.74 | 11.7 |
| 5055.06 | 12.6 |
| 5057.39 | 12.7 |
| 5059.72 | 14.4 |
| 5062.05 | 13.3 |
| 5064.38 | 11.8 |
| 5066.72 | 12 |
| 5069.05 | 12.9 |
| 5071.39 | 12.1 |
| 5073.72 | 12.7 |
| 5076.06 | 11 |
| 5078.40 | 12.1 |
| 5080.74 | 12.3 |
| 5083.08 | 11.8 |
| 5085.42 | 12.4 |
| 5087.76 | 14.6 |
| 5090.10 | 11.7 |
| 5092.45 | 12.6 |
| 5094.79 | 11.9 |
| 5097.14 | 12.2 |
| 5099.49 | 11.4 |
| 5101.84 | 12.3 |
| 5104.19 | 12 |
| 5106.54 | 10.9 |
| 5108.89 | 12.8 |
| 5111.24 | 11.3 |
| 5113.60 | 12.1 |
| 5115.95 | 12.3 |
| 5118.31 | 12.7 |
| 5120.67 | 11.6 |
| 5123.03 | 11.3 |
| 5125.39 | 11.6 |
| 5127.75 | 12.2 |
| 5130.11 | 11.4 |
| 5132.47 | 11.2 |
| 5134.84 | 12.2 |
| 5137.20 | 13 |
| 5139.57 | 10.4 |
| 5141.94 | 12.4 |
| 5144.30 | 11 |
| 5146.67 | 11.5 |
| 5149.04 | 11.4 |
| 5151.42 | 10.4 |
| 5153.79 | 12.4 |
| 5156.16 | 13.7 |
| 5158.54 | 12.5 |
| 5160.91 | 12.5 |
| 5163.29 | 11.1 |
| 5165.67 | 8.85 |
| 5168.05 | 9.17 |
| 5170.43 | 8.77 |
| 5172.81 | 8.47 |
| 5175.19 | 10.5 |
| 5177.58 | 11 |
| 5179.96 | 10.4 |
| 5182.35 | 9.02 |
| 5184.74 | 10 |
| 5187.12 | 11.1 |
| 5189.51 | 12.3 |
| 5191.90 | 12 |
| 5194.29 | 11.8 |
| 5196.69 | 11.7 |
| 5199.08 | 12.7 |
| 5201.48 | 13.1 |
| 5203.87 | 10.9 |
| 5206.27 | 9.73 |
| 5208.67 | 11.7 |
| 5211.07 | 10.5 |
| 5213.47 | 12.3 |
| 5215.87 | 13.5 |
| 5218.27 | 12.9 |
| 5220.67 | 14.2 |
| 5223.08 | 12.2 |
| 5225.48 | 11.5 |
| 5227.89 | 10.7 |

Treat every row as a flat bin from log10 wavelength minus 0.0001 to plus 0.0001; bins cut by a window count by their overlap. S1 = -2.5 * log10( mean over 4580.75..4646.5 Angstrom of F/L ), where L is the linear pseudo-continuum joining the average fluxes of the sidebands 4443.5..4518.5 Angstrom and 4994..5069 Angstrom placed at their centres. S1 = -0.05 mag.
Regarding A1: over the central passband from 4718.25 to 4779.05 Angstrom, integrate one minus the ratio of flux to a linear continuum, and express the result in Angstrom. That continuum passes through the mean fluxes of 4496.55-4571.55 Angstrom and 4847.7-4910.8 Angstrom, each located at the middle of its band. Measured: -4.67 Angstrom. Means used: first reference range 11.7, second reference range 11.7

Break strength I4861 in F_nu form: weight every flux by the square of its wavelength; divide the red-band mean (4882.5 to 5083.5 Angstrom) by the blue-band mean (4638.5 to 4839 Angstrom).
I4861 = 1.1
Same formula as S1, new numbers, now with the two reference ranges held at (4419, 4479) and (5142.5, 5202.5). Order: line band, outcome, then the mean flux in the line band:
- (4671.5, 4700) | -0.11 mag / 11.8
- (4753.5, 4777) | -0.18 mag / 12.7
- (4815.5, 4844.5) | -0.16 mag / 12.5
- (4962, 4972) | -0.17 mag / 12.8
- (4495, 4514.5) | -0.13 mag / 11.8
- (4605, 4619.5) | -0.18 mag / 12.5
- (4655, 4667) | -0.14 mag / 12.1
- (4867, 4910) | -0.10 mag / 11.9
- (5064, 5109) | -0.11 mag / 12.2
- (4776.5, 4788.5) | -0.22 mag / 13.1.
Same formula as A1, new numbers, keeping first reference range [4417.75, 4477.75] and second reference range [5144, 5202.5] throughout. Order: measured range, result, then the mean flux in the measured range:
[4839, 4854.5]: -2.8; 12.7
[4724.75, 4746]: -3.0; 12.2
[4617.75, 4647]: -3.5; 11.9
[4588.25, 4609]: -3.2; 12.2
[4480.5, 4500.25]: -1.3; 11.2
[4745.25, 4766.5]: -4.1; 12.8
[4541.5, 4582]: -4.5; 11.7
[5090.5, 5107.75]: -1.4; 11.9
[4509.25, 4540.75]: -2.4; 11.3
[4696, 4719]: -2.6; 11.8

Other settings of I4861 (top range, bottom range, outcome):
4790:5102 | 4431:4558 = 1.37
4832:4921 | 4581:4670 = 1.12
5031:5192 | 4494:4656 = 1.26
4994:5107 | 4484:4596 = 1.34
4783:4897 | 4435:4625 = 1.22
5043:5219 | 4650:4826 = 1.12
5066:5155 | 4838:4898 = 1.13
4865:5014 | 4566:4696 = 1.19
